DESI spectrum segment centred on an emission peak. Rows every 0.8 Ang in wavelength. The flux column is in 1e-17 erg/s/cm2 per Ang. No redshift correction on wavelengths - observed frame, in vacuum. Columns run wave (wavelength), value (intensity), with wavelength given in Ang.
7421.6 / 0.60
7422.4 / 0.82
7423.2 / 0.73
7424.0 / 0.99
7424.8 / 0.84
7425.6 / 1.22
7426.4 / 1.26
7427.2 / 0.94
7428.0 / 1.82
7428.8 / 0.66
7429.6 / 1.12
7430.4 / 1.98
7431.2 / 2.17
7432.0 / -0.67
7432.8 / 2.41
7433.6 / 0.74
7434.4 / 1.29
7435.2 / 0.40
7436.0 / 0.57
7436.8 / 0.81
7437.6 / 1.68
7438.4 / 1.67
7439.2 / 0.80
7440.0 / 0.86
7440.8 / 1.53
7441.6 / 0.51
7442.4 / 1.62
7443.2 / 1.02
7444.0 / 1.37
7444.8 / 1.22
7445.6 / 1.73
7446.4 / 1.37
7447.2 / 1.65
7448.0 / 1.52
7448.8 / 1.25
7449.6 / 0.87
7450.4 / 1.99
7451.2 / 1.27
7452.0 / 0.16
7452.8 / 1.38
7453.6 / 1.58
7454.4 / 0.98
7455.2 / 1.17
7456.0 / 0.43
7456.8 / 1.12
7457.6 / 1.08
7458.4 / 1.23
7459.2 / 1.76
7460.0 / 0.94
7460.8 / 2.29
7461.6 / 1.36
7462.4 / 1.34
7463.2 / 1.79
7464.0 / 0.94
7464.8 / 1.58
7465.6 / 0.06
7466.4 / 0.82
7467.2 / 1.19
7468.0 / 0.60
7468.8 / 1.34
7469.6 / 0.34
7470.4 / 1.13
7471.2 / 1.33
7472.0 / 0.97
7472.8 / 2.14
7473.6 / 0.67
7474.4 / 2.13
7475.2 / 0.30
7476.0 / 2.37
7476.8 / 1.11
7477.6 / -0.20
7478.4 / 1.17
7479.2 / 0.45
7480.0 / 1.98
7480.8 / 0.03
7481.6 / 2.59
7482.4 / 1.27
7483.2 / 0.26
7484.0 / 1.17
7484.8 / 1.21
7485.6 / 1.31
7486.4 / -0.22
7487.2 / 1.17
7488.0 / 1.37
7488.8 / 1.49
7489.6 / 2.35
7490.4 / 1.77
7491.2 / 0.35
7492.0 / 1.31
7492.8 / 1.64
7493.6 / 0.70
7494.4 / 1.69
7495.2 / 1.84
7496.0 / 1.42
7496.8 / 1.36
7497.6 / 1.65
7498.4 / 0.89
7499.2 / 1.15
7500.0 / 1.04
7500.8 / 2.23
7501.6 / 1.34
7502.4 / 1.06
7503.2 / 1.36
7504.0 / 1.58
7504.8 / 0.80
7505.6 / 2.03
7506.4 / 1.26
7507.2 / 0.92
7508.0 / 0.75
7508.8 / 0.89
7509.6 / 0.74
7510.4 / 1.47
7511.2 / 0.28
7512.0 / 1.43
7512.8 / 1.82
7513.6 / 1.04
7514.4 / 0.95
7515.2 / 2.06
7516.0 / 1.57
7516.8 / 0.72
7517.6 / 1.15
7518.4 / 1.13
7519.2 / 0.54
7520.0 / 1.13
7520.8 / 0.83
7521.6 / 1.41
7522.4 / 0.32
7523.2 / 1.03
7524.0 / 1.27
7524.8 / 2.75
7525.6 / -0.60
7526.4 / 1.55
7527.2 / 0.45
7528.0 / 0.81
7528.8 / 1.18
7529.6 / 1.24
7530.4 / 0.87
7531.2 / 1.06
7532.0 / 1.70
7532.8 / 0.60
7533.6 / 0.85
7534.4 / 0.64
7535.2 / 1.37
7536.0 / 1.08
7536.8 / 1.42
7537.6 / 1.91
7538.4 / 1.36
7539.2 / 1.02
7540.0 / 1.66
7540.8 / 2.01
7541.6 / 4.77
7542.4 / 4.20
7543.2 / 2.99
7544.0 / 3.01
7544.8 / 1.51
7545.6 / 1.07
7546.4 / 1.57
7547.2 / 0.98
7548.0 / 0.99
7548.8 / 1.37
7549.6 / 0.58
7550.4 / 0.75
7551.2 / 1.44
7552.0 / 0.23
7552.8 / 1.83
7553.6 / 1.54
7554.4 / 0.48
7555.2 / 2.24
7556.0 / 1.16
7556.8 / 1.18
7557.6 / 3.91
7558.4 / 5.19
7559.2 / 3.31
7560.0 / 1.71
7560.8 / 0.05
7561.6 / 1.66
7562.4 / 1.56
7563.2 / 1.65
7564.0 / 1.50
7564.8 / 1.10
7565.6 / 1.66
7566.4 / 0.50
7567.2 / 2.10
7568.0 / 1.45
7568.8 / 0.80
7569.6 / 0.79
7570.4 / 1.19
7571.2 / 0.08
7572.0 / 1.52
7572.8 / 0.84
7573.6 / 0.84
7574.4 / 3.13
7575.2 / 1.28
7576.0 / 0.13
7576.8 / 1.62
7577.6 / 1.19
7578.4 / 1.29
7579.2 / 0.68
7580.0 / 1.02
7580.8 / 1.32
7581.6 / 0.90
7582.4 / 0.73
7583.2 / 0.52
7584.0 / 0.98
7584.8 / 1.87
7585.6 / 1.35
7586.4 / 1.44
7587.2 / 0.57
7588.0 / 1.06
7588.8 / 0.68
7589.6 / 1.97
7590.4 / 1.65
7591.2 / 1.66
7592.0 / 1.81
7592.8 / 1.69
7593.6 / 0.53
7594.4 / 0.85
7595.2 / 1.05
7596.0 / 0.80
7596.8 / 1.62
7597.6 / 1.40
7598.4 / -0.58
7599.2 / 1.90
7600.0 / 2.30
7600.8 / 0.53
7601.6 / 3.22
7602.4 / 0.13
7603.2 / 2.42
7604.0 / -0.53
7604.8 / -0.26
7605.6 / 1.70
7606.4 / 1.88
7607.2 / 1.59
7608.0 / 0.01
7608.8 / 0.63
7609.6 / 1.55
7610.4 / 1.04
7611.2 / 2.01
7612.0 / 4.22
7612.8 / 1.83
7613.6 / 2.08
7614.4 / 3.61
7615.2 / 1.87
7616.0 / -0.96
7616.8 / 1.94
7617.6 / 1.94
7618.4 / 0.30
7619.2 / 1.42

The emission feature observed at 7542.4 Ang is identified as [S II] 6716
